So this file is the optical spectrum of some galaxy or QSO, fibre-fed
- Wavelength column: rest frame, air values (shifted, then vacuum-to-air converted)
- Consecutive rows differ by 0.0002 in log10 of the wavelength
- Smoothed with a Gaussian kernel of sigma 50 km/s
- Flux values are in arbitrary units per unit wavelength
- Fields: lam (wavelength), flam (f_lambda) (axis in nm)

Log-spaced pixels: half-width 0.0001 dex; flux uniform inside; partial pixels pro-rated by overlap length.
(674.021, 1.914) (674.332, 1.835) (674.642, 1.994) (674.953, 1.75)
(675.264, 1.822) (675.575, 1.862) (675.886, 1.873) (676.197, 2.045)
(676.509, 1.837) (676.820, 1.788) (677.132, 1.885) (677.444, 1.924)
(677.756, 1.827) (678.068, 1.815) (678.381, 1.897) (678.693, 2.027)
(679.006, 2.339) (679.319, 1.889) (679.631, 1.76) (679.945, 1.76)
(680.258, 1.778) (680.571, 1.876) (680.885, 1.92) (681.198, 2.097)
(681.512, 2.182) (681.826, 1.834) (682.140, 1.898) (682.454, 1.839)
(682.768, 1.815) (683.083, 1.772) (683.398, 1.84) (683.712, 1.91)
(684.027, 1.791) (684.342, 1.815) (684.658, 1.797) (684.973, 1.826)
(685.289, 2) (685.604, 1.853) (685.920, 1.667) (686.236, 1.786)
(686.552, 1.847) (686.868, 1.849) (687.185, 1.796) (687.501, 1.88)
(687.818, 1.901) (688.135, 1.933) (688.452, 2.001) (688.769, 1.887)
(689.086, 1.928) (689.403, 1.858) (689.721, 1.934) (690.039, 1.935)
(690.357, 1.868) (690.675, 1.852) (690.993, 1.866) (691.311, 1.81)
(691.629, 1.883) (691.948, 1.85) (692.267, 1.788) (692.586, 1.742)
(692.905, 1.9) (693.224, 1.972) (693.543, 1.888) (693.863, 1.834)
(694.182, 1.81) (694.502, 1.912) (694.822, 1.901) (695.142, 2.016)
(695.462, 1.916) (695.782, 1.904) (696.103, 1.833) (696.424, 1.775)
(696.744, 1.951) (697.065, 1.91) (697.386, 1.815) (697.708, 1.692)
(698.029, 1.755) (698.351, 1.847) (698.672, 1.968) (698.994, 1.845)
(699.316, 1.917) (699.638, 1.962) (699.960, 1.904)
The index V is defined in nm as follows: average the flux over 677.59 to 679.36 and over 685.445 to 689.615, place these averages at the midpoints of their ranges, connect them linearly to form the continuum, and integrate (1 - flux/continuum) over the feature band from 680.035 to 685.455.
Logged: 0.11 nm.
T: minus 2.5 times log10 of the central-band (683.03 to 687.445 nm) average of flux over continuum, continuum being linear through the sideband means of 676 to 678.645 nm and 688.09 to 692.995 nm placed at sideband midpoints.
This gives 0.03 mag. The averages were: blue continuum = 1.88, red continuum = 1.88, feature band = 1.83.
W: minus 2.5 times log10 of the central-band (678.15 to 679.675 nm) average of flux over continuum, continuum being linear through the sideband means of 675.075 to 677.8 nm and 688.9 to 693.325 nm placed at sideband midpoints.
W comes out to -0.07 mag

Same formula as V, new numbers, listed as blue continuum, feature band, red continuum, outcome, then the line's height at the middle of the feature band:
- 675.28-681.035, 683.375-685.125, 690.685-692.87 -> 0.03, 1.86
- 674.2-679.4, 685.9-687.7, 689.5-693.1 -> 0.05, 1.87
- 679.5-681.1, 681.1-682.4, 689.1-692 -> -0.11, 1.84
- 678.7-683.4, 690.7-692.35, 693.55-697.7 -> 0.04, 1.89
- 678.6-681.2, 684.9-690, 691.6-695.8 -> 0.07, 1.9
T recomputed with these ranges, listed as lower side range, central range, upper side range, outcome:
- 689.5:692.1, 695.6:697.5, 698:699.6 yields 0.008 mag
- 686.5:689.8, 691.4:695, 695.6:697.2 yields 0.012 mag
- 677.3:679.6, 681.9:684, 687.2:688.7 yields 0.052 mag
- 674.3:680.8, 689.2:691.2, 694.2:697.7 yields -0.001 mag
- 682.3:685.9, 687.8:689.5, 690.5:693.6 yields -0.044 mag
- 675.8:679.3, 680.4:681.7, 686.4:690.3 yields -0.051 mag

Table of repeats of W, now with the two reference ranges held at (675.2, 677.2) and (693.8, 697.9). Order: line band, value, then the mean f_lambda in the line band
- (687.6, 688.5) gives -0.036 mag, 1.93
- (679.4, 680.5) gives 0.053 mag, 1.78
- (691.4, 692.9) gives 0.026 mag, 1.82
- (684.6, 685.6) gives -0.005 mag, 1.88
